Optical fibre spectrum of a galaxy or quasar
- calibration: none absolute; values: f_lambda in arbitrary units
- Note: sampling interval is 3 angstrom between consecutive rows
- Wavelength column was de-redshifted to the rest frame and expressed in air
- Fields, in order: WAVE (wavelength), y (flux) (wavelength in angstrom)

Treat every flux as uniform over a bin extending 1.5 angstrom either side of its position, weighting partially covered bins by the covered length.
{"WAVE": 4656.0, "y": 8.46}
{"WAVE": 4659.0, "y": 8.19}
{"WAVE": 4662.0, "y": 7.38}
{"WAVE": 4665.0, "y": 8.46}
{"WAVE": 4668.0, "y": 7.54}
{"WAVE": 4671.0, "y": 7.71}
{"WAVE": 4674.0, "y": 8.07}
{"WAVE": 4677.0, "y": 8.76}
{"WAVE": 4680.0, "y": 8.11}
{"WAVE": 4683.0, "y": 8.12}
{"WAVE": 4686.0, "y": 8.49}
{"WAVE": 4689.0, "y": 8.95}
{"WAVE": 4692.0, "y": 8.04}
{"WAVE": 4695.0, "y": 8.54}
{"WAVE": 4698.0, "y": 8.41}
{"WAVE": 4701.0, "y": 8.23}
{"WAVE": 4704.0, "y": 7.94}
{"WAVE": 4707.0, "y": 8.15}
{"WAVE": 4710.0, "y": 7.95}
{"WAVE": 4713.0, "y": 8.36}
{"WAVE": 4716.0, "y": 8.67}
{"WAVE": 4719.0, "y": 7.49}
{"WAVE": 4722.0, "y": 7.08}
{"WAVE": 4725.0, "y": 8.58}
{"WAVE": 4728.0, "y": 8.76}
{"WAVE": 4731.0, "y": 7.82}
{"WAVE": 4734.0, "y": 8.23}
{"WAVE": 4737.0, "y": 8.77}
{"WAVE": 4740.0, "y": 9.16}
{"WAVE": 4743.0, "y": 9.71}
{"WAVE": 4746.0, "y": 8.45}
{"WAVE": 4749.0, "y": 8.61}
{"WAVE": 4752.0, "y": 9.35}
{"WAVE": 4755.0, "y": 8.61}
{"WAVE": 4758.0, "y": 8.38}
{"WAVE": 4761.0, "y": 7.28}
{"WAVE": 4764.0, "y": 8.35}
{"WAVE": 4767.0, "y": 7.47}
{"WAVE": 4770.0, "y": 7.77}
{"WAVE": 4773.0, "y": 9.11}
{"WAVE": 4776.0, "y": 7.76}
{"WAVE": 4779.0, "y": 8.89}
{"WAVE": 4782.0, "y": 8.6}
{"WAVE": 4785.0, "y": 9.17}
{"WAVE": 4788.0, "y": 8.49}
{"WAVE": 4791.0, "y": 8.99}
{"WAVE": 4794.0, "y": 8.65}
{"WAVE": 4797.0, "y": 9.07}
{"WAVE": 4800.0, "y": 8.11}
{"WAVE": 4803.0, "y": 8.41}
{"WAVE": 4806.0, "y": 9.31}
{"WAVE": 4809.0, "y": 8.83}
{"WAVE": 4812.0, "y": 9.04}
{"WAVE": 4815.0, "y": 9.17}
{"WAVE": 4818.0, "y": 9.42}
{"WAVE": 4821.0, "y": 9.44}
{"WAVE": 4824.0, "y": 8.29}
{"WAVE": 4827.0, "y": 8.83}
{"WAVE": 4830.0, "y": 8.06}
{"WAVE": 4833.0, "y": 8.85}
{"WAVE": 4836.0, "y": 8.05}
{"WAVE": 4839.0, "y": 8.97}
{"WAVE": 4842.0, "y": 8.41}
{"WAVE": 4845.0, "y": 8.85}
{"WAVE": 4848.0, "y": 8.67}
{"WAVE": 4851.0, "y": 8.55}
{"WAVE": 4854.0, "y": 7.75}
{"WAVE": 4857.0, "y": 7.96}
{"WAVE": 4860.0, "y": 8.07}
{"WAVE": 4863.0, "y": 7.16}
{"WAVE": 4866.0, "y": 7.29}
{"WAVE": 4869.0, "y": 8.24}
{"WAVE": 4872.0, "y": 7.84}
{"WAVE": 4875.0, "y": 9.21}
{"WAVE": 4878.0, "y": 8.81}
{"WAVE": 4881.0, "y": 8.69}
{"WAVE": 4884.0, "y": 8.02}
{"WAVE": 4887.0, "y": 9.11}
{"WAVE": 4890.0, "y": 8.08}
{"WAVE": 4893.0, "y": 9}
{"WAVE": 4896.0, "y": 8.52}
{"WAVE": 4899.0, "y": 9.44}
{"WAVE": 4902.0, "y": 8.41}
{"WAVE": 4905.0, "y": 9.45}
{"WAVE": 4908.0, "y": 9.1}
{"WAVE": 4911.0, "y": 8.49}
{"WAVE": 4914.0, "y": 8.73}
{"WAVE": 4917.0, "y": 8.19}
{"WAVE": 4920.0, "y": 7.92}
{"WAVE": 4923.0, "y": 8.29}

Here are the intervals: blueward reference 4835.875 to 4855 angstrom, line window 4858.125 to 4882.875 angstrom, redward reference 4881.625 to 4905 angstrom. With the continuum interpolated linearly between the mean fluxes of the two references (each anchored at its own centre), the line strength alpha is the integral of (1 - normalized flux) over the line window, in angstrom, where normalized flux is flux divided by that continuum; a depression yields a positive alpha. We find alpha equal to 1.31 angstrom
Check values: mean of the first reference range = 8.51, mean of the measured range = 8.16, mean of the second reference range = 8.71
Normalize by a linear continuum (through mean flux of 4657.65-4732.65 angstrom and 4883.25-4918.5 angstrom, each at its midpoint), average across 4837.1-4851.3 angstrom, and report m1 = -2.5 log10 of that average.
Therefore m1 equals -0.01 mag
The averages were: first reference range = 8.15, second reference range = 8.73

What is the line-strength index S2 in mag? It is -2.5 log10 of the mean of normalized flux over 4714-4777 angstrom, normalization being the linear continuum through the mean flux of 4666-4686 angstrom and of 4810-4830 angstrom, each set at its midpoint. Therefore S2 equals 0.02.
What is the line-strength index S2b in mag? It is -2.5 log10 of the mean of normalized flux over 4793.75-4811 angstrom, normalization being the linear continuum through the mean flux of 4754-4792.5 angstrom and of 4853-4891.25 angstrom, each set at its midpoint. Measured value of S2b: -0.05 mag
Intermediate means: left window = 8.37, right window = 8.18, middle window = 8.74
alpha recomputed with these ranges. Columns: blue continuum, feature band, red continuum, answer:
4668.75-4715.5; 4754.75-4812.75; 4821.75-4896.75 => -1.3 angstrom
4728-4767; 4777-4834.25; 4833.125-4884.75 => -2.8 angstrom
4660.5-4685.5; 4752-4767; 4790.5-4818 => 0.7 angstrom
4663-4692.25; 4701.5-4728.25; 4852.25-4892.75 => 0.4 angstrom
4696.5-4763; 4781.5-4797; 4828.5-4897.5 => -0.9 angstrom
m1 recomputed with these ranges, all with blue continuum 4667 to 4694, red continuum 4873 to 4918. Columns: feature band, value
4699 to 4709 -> 0.021 mag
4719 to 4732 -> 0.043 mag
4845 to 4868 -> 0.086 mag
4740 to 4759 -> -0.063 mag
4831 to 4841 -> 0.002 mag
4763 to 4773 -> 0.054 mag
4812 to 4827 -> -0.061 mag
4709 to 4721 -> 0.029 mag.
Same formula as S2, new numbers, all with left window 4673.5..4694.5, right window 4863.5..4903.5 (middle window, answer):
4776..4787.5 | -0.03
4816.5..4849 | -0.03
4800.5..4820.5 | -0.07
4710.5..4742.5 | 0.01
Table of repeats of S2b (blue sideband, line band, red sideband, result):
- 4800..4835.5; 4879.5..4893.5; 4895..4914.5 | 0.04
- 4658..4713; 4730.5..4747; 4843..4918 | -0.06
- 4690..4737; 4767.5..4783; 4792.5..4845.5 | 0.02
